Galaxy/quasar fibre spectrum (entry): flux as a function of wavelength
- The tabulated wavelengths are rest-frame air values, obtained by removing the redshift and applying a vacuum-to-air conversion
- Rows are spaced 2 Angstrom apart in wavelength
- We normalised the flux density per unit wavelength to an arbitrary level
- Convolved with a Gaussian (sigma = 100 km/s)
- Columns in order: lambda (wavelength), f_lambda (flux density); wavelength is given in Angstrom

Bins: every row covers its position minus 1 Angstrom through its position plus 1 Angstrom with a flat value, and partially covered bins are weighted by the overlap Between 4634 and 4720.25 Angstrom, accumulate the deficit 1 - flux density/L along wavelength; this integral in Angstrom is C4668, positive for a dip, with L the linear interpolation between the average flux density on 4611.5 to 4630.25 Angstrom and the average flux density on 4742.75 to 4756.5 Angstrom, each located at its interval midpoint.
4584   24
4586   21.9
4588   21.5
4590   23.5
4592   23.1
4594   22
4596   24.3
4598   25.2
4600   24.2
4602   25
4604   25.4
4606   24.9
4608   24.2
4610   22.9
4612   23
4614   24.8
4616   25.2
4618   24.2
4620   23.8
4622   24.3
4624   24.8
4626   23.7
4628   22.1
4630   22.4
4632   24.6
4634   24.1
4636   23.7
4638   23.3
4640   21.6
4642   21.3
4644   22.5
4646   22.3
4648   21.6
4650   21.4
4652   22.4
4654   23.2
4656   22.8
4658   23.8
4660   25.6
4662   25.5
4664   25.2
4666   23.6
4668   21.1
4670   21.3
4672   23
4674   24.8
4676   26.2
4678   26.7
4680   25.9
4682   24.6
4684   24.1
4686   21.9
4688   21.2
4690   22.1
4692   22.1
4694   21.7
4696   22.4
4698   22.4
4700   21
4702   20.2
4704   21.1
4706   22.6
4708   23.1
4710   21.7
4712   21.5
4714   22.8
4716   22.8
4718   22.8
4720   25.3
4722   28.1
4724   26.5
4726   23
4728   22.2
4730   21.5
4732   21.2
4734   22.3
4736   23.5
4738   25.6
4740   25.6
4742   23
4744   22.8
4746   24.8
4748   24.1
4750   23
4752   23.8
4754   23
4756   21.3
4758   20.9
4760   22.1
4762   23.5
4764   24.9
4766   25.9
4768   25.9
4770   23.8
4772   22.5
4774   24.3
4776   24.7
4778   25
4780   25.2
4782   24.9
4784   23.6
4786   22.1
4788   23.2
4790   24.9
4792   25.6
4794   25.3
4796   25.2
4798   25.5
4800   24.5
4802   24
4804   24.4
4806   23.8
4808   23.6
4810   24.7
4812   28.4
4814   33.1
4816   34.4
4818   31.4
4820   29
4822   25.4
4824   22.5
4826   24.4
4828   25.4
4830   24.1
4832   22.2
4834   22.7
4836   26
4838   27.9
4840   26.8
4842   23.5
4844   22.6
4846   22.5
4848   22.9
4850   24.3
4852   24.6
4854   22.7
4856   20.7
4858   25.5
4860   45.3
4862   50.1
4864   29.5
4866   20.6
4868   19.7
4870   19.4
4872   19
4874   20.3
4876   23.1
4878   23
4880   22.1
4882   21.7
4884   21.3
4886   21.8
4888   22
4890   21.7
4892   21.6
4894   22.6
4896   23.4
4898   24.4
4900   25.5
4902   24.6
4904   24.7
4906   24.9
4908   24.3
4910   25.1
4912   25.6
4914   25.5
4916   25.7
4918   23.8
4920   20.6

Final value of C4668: 2.6 Angstrom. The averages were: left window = 23.9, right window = 23.3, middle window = 22.9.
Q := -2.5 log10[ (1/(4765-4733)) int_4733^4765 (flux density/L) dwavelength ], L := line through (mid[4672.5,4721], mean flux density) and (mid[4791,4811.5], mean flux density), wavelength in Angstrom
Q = 0.021 mag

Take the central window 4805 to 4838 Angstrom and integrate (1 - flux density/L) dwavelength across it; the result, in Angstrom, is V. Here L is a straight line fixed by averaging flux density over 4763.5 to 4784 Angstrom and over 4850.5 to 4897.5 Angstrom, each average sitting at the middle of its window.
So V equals -2.5 Angstrom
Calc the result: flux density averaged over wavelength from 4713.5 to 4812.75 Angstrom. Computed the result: 24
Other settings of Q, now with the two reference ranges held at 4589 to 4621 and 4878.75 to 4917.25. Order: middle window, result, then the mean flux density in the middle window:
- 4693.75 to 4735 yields 0.06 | 22.7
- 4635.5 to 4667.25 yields 0.04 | 23.1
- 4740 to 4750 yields 0.00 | 23.8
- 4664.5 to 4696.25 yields 0.03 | 23.3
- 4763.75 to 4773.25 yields -0.03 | 24.6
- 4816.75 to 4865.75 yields -0.13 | 26.7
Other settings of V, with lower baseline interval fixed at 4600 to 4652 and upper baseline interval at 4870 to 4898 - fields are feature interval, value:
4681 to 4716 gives 1.3 Angstrom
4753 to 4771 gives -0.7 Angstrom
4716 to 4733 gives -0.7 Angstrom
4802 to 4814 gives -1.8 Angstrom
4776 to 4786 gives -0.9 Angstrom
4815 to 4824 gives -2.8 Angstrom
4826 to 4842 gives -2.0 Angstrom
